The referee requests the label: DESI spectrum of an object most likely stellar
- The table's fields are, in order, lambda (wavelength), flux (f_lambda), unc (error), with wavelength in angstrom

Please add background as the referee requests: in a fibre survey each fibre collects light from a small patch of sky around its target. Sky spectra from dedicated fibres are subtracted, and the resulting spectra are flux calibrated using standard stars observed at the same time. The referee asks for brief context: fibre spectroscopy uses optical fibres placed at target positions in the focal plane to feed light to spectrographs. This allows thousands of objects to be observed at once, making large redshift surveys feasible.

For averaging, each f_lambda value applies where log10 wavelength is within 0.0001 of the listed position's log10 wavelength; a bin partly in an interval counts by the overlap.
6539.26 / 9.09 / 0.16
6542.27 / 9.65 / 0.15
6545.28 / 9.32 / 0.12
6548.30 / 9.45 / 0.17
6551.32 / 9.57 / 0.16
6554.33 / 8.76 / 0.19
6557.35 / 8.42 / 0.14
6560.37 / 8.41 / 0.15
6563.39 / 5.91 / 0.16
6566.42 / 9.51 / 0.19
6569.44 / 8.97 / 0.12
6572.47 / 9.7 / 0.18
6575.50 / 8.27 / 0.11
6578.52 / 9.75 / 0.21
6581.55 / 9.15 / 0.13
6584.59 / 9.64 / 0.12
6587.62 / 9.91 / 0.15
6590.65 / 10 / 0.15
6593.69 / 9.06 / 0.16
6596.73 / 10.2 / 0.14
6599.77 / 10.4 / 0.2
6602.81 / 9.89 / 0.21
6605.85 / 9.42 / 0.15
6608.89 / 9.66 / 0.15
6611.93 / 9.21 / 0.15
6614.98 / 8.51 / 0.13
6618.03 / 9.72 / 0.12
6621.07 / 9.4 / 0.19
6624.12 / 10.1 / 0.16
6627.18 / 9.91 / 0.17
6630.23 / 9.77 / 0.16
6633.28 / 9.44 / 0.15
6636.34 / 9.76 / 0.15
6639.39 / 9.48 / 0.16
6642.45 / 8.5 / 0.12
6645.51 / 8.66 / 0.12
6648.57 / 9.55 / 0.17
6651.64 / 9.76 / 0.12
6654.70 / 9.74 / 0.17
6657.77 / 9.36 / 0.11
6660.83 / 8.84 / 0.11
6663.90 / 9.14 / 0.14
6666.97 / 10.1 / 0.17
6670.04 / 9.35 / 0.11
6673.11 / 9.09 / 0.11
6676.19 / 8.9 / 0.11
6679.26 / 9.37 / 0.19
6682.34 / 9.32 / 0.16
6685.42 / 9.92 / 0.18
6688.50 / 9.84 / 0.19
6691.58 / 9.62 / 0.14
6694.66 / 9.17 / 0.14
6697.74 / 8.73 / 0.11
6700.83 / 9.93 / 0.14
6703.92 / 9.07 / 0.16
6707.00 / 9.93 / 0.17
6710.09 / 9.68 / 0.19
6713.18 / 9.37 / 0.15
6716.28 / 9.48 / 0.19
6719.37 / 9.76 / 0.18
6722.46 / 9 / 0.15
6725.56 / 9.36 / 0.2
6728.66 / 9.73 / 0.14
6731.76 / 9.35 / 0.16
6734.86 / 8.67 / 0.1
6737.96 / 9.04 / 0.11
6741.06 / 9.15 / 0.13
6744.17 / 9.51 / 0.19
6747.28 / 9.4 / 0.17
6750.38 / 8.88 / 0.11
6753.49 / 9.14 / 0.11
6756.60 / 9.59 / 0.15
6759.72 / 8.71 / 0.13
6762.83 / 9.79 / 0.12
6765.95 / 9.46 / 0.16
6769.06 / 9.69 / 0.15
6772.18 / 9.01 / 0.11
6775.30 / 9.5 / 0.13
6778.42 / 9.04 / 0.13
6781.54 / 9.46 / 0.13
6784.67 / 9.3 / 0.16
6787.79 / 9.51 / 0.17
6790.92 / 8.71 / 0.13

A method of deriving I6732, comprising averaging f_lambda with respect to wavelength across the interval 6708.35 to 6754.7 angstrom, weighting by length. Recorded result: 9.31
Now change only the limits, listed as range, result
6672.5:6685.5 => 9.26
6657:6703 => 9.37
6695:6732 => 9.44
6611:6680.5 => 9.38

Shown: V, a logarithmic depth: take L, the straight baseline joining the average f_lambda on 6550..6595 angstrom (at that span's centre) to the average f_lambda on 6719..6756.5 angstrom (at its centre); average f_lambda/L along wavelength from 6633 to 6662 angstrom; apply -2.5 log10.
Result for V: -0.02 mag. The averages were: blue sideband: 9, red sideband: 9.25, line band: 9.31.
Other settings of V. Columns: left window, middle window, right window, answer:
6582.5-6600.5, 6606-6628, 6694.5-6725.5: 0.028 mag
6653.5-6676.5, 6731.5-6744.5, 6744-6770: 0.029 mag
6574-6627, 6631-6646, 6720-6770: 0.029 mag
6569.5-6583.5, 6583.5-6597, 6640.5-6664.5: -0.060 mag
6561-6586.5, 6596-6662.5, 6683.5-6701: -0.040 mag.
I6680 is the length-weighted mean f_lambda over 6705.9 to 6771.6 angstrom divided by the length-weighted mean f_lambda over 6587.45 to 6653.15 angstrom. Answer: 0.98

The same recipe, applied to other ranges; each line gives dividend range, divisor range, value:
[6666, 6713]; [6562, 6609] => 1.01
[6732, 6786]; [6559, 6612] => 1.00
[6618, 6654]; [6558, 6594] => 1.05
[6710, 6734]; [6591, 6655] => 0.99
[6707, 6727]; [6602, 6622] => 1.01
